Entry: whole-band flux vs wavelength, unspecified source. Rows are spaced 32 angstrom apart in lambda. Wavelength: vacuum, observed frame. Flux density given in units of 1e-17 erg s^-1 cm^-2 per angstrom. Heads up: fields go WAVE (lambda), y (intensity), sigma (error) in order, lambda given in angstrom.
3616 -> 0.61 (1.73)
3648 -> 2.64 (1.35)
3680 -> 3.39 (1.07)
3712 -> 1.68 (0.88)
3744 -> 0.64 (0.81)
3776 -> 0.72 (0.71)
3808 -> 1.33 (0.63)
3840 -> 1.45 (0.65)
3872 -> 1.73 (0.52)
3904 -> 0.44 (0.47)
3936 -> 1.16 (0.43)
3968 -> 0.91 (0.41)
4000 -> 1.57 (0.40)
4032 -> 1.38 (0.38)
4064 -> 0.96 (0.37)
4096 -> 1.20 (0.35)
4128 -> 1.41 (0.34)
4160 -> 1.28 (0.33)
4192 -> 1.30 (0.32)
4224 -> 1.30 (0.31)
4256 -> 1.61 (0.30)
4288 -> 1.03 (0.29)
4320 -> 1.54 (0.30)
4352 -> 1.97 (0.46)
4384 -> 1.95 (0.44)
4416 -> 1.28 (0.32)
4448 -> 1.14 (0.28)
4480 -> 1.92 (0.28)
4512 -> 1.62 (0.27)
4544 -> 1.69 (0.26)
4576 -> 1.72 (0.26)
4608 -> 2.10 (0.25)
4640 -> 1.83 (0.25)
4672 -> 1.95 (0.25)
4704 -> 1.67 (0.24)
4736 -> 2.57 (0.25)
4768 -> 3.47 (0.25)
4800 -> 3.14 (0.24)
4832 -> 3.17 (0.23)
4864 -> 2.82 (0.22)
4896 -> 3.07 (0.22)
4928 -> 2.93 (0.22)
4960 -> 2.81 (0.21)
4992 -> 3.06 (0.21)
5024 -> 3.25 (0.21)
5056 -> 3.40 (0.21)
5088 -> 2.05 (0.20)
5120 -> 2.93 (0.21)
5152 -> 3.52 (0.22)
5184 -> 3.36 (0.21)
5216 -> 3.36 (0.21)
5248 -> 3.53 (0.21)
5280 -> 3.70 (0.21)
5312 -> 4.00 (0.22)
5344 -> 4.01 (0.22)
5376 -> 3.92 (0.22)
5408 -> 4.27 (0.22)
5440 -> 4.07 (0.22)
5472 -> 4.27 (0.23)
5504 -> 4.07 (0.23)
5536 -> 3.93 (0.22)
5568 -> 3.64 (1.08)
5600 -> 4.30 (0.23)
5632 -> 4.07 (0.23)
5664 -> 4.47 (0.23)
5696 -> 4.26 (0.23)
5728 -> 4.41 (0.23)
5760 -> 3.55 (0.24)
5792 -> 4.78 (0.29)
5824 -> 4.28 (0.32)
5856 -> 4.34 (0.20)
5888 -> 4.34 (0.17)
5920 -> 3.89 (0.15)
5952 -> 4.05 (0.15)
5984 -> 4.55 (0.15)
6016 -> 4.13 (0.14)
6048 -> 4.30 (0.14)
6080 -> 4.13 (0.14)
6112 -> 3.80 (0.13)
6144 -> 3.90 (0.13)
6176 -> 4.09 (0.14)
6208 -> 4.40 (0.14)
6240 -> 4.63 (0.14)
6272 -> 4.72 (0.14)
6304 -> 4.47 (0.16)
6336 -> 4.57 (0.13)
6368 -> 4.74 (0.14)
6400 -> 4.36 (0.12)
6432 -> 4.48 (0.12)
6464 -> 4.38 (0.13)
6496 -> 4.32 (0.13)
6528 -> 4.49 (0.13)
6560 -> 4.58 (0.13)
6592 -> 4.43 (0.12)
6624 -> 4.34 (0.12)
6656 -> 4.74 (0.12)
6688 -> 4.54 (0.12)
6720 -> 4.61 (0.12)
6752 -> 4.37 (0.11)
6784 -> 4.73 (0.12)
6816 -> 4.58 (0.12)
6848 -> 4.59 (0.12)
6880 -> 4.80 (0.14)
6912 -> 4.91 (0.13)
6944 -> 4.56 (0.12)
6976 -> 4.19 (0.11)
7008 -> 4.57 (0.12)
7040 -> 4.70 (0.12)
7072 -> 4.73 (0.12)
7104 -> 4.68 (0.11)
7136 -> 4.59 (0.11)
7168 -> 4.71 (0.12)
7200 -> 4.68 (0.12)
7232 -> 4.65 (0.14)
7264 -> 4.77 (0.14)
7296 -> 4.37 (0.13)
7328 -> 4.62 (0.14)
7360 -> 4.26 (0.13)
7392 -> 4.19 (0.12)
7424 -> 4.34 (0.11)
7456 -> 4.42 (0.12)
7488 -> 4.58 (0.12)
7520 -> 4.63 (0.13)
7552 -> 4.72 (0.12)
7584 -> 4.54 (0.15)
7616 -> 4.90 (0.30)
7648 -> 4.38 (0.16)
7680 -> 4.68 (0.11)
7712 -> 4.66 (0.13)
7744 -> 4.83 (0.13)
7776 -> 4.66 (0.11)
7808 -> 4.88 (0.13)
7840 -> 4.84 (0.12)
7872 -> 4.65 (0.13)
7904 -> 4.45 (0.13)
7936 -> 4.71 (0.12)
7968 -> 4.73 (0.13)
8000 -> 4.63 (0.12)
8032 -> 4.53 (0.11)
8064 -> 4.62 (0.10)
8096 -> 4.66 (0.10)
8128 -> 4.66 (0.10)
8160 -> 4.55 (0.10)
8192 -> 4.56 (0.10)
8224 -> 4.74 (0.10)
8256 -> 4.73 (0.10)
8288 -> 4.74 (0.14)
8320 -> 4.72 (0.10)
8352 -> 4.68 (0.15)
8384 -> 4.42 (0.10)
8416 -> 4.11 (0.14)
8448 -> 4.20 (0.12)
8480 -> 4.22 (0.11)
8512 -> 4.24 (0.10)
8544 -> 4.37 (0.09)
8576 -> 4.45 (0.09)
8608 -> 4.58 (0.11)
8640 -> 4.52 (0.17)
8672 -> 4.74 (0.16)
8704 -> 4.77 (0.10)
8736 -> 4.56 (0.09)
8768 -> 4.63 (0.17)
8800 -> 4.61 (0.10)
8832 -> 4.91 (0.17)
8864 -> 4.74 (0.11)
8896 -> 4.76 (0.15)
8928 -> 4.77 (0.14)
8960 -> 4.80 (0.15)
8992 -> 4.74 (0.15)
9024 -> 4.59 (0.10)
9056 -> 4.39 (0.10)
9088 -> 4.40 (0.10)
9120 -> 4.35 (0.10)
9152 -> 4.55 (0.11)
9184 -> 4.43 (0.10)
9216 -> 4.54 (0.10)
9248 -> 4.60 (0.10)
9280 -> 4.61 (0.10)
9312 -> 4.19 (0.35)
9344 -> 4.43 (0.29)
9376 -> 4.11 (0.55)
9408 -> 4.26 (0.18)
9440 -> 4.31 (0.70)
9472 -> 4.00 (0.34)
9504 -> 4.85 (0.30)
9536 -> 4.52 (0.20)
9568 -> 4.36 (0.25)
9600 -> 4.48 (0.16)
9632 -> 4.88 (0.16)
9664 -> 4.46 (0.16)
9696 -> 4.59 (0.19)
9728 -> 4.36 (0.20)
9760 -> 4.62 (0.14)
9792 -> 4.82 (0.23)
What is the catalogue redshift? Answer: 0.183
